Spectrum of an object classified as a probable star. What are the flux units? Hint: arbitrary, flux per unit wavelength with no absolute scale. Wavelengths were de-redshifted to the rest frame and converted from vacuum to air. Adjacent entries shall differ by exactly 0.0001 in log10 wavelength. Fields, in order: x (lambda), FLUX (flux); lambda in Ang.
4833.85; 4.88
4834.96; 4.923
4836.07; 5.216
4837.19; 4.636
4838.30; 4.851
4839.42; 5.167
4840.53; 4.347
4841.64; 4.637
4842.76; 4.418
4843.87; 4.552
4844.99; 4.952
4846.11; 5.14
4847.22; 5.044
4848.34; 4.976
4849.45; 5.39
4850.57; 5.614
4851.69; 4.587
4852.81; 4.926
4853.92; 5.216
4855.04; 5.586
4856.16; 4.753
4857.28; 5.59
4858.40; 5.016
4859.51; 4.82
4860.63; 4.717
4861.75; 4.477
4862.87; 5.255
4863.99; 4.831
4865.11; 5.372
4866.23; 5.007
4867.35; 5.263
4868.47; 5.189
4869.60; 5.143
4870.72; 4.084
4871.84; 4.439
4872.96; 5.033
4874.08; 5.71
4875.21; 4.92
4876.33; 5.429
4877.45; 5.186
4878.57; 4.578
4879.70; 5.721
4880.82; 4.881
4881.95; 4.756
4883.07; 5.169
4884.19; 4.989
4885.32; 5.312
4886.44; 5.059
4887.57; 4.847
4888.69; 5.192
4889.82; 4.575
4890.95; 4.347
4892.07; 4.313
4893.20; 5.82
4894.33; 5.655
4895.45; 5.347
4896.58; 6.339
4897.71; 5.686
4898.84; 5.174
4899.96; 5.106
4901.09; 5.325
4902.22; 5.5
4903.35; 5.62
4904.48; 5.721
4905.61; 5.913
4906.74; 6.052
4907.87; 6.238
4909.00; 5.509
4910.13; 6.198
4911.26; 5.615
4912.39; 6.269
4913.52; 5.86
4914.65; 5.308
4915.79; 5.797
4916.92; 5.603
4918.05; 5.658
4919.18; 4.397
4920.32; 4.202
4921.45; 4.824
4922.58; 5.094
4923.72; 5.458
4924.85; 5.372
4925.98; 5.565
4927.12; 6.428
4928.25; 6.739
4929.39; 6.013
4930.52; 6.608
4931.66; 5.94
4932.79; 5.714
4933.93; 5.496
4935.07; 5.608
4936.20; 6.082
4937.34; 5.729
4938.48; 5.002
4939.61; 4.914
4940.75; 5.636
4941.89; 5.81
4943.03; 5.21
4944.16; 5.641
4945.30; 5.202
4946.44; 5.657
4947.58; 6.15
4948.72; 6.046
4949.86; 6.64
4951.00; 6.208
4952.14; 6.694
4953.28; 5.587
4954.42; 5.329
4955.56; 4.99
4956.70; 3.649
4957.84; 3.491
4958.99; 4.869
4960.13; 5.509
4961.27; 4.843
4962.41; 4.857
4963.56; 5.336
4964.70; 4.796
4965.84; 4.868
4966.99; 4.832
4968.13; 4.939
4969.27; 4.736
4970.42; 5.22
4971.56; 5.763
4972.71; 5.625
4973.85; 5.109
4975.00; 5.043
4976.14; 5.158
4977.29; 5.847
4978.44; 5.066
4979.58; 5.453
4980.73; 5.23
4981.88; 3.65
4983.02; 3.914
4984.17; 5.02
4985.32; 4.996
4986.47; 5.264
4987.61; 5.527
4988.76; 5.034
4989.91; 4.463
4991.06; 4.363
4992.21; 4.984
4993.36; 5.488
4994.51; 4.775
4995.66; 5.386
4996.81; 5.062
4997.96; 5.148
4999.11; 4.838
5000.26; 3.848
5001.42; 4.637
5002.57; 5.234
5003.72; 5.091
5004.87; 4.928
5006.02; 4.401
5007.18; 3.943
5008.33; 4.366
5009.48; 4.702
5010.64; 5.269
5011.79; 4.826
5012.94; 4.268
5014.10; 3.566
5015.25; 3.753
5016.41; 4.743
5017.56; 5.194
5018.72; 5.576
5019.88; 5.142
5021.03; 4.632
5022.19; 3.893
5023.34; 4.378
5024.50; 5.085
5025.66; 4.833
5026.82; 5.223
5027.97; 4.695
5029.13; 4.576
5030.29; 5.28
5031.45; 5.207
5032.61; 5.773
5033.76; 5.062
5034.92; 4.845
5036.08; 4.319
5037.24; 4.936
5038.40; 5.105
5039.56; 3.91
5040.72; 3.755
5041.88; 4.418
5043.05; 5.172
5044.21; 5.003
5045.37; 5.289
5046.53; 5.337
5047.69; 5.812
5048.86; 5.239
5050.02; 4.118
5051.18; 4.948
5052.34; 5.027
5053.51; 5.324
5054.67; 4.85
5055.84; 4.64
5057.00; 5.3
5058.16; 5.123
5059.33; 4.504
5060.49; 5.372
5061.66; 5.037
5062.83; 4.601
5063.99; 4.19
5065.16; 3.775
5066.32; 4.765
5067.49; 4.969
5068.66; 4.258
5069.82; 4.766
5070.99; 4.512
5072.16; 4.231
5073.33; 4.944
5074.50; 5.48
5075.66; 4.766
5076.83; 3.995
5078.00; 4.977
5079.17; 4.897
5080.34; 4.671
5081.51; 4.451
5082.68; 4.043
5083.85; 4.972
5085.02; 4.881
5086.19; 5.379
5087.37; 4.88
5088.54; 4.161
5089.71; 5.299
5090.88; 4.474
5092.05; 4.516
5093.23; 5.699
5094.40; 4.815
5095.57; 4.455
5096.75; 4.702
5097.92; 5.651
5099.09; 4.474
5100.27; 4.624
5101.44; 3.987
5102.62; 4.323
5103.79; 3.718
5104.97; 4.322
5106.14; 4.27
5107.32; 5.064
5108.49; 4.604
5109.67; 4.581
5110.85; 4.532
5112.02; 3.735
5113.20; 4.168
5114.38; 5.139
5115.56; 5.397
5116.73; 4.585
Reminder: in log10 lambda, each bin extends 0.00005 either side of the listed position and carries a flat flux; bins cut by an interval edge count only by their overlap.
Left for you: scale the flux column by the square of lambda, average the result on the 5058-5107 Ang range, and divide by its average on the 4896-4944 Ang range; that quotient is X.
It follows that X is 0.9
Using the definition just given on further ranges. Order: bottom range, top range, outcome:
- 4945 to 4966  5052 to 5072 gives 0.93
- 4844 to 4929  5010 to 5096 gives 0.97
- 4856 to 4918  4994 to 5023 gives 0.93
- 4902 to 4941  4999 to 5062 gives 0.89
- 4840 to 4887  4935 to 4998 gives 1.08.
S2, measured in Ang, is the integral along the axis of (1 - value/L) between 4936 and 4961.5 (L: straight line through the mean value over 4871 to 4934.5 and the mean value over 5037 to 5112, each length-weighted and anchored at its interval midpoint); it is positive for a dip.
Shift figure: -1.0 Ang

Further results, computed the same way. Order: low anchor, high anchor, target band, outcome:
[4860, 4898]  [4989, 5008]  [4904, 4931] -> -3.81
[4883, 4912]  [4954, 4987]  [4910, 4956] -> -4.25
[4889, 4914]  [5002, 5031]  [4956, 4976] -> 0.61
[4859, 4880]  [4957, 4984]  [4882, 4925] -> -3.37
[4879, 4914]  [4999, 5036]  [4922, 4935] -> -1.51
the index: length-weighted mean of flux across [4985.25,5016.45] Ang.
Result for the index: 4.74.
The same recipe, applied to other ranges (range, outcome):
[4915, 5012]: 5.2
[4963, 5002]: 4.98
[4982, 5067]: 4.8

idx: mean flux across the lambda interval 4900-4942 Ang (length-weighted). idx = 5.63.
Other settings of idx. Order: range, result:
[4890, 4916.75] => 5.58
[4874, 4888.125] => 5.1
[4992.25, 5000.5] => 4.98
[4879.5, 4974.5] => 5.41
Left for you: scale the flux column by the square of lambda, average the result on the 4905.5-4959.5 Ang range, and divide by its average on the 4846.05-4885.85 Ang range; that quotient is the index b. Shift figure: 1.13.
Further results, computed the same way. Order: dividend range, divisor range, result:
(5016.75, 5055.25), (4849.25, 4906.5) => 1.02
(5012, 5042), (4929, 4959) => 0.87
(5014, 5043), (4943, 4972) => 0.93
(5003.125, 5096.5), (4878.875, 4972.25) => 0.93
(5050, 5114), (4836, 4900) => 1.01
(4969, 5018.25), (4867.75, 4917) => 0.95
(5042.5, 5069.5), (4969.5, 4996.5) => 1.00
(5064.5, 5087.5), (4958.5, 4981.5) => 0.95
